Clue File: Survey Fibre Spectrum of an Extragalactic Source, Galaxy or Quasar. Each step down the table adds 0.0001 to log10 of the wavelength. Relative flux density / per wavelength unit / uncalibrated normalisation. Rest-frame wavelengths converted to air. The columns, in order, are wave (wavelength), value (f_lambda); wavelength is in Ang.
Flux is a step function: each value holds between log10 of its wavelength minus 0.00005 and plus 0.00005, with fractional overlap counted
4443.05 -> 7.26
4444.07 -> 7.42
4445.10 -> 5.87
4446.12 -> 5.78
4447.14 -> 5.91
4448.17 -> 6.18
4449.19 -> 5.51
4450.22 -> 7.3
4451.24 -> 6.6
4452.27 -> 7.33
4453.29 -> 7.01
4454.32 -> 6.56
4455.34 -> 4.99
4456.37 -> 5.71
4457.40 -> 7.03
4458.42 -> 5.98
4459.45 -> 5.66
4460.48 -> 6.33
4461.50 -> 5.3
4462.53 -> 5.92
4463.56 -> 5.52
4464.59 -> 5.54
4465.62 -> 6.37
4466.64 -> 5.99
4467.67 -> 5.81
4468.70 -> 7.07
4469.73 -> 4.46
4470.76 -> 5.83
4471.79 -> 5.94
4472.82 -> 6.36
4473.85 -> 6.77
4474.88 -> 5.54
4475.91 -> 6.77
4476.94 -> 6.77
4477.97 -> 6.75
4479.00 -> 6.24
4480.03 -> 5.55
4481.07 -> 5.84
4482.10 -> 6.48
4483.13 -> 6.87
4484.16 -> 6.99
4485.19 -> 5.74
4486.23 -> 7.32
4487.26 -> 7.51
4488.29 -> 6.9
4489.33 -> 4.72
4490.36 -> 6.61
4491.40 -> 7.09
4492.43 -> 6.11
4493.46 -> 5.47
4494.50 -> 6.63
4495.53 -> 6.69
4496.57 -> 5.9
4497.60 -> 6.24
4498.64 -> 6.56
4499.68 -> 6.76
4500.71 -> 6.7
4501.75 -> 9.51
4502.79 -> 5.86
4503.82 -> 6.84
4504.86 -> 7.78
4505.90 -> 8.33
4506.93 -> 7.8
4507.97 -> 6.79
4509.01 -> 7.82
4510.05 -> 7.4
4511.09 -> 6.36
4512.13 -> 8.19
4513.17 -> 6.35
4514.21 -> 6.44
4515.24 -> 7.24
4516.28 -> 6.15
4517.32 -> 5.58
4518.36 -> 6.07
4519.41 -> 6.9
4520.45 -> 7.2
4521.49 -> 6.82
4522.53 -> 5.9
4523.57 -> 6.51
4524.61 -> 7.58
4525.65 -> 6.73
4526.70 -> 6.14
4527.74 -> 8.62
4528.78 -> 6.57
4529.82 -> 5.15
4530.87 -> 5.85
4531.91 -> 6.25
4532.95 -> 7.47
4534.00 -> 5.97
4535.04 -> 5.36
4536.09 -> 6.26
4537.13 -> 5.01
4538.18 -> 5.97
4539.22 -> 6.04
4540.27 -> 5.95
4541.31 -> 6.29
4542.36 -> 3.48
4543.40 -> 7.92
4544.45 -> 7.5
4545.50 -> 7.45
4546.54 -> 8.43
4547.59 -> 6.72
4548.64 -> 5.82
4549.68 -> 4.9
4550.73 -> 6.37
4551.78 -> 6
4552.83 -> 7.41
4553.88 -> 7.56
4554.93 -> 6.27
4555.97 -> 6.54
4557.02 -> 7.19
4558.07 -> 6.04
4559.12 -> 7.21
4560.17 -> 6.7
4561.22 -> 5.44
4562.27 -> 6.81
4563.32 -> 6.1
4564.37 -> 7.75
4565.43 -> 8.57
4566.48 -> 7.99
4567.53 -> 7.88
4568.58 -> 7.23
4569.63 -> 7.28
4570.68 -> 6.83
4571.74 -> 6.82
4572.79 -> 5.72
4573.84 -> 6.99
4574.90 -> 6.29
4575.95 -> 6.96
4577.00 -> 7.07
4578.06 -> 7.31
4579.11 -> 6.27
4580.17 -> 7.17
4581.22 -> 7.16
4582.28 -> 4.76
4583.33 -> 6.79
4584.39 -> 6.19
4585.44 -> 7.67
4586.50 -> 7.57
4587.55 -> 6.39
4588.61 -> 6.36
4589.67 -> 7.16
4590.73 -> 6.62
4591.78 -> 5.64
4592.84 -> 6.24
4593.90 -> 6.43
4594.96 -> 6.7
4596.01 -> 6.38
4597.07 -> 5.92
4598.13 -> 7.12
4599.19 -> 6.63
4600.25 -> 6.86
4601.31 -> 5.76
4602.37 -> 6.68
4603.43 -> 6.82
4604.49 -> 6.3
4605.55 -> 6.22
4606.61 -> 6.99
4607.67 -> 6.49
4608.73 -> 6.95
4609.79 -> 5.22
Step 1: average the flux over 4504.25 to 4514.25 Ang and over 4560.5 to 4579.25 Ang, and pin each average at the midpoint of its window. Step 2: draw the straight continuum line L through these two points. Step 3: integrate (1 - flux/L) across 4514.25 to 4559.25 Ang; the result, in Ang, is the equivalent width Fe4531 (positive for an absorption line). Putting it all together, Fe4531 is 4.48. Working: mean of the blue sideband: 7.36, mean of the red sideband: 6.97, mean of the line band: 6.47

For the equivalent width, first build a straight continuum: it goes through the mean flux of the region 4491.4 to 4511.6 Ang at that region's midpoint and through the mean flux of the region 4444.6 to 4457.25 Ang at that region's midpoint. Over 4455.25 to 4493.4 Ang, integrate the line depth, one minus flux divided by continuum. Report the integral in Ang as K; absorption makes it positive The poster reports 2.3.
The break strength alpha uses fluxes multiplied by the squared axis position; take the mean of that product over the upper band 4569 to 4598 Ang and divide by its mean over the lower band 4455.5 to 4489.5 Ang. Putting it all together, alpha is 1.13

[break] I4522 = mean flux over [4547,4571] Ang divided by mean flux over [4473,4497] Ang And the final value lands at 1.1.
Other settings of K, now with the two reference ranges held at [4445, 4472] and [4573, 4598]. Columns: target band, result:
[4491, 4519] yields -2.6 Ang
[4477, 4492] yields -0.7 Ang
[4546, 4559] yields -0.3 Ang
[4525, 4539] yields 0.2 Ang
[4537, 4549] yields 0.0 Ang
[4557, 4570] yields -1.1 Ang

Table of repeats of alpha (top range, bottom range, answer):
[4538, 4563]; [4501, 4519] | 0.94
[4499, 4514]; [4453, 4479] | 1.22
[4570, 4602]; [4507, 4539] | 1.03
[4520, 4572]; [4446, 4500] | 1.10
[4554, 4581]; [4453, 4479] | 1.19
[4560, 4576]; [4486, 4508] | 1.05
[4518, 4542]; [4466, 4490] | 1.04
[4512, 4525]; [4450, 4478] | 1.10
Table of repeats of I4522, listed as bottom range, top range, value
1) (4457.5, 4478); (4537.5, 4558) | 1.08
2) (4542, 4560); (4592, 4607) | 0.97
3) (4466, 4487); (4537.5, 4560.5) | 1.04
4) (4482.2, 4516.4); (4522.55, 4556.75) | 0.94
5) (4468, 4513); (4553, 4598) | 1.02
